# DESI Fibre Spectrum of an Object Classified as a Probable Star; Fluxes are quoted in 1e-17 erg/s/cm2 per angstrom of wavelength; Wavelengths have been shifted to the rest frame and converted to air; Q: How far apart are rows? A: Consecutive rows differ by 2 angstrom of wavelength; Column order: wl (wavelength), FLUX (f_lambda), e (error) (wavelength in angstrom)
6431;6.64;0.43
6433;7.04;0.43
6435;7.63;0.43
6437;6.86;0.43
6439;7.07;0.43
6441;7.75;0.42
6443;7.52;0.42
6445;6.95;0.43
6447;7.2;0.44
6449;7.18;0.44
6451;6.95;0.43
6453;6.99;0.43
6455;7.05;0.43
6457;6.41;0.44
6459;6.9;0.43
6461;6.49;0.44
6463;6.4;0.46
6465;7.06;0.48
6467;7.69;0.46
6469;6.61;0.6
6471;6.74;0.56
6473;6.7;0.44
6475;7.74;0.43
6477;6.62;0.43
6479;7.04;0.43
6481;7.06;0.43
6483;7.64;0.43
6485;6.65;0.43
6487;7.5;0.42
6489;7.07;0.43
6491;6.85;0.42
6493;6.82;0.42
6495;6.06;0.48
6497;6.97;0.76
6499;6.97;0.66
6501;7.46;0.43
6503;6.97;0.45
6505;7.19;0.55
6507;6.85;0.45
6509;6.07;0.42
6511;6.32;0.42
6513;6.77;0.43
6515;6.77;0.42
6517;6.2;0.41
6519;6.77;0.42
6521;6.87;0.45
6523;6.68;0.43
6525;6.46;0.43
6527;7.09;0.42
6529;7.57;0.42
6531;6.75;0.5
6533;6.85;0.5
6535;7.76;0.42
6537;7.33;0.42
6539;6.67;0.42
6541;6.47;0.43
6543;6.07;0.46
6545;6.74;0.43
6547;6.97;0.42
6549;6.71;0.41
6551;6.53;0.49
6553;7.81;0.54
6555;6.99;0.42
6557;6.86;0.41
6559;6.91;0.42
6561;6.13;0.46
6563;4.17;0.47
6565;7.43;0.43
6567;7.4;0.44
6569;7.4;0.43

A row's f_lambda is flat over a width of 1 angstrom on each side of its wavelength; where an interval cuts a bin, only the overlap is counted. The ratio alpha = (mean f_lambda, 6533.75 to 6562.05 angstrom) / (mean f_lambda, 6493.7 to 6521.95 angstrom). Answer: 1.02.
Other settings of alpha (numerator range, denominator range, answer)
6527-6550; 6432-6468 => 0.98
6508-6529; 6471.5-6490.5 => 0.94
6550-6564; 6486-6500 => 0.94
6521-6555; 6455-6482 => 1.00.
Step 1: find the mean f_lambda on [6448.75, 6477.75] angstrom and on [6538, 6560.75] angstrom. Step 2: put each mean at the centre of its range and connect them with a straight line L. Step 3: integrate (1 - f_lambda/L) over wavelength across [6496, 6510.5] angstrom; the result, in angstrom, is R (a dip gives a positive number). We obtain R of -0.1 angstrom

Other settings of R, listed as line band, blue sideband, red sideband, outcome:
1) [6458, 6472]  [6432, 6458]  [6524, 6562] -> 0.5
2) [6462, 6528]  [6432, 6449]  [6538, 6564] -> 0.3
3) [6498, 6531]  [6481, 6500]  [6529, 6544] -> 0.5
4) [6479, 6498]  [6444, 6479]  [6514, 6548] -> -0.2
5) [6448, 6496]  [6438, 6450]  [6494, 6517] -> 0.7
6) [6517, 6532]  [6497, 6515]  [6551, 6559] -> 0.2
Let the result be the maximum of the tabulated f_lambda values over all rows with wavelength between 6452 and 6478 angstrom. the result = 7.74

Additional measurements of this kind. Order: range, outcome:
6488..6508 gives 7.46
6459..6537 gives 7.76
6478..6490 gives 7.64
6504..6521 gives 7.19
